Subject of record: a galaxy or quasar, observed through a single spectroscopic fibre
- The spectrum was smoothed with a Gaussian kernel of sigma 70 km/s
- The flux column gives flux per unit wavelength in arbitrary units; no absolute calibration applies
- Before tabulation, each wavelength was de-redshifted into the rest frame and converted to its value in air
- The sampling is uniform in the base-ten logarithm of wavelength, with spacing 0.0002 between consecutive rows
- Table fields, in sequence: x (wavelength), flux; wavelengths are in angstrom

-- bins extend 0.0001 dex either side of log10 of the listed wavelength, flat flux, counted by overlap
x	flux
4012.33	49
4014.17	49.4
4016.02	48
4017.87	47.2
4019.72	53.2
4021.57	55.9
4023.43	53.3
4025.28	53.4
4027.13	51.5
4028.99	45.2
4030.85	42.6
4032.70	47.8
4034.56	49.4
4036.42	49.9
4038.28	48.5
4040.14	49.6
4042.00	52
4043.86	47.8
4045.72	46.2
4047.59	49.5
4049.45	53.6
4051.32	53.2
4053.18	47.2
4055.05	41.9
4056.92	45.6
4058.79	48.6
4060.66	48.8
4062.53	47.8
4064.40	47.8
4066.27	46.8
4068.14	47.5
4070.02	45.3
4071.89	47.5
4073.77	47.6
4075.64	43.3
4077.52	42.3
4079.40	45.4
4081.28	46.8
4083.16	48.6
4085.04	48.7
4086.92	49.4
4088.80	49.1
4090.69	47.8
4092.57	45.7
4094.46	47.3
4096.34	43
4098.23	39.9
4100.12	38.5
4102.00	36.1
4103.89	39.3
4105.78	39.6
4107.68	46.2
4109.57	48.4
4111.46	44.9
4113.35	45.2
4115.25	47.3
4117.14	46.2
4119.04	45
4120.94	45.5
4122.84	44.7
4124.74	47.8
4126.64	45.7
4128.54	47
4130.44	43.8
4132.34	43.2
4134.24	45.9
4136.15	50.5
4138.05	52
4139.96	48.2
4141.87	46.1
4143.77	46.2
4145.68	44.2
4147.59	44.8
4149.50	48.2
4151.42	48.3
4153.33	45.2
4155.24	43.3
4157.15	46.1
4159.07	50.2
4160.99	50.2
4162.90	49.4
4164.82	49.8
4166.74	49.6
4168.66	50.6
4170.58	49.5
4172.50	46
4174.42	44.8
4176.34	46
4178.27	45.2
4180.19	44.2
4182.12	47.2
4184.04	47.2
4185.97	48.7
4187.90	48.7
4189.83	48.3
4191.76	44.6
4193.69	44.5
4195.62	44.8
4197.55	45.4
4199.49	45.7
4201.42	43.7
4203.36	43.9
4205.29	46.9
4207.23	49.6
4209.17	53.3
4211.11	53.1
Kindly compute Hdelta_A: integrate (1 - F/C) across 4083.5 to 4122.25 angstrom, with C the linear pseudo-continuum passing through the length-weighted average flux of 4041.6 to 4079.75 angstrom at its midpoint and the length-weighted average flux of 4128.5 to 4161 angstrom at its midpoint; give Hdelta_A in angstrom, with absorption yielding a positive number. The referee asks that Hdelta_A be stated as 1.9 angstrom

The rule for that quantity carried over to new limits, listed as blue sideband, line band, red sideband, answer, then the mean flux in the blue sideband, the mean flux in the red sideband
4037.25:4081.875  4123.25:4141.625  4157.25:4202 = 0.1 angstrom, 47.5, 47.1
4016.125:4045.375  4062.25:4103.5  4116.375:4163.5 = 2.4 angstrom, 49.7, 46.7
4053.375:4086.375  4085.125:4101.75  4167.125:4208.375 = 0.6 angstrom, 46.5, 46.5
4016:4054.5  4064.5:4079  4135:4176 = 1.0 angstrom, 49.7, 47.7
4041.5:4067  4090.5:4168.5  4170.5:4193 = 2.4 angstrom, 48.3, 46.6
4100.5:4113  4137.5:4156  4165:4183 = -0.6 angstrom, 42.4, 47.1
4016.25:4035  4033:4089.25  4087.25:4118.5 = -0.7 angstrom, 49.9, 44.2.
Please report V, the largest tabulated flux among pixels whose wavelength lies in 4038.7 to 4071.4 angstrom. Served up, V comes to 53.6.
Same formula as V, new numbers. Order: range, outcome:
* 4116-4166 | 52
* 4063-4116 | 49.4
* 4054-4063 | 48.8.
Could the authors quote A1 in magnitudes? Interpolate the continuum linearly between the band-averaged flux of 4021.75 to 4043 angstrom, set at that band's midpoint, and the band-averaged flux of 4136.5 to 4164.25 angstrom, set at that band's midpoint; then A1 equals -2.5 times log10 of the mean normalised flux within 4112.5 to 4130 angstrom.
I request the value 0.05 mag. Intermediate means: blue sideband 49.6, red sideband 47.4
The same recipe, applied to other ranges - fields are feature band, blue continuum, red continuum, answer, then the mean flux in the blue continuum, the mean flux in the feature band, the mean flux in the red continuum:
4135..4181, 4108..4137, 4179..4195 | -0.02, 46.1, 47.4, 46.6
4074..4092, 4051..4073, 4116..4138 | 0.00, 47.2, 46.8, 46.2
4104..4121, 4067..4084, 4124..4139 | 0.04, 46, 45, 47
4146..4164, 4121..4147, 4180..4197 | -0.02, 46.5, 47.2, 46.5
